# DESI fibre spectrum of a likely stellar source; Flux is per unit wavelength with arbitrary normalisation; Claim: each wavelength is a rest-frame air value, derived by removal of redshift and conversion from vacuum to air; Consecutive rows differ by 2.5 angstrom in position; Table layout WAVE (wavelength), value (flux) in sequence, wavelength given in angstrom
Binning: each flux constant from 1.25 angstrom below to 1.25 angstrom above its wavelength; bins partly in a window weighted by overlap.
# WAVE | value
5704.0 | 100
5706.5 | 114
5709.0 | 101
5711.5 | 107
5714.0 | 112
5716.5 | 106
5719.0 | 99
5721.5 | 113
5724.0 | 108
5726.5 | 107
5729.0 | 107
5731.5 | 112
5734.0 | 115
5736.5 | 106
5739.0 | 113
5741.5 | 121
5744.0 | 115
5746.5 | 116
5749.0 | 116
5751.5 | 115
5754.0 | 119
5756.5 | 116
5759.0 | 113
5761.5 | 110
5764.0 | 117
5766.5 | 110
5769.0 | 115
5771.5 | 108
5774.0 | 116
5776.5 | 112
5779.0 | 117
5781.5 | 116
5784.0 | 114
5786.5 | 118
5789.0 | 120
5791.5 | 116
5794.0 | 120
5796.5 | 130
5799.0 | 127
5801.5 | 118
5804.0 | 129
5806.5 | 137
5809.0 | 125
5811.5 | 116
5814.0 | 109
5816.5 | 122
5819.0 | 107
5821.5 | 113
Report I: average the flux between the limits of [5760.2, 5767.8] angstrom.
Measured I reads 112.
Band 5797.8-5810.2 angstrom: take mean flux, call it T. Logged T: 127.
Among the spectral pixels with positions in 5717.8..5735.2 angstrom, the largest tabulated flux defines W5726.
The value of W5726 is 115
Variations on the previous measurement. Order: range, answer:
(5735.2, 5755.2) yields 121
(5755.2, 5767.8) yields 117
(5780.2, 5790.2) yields 120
